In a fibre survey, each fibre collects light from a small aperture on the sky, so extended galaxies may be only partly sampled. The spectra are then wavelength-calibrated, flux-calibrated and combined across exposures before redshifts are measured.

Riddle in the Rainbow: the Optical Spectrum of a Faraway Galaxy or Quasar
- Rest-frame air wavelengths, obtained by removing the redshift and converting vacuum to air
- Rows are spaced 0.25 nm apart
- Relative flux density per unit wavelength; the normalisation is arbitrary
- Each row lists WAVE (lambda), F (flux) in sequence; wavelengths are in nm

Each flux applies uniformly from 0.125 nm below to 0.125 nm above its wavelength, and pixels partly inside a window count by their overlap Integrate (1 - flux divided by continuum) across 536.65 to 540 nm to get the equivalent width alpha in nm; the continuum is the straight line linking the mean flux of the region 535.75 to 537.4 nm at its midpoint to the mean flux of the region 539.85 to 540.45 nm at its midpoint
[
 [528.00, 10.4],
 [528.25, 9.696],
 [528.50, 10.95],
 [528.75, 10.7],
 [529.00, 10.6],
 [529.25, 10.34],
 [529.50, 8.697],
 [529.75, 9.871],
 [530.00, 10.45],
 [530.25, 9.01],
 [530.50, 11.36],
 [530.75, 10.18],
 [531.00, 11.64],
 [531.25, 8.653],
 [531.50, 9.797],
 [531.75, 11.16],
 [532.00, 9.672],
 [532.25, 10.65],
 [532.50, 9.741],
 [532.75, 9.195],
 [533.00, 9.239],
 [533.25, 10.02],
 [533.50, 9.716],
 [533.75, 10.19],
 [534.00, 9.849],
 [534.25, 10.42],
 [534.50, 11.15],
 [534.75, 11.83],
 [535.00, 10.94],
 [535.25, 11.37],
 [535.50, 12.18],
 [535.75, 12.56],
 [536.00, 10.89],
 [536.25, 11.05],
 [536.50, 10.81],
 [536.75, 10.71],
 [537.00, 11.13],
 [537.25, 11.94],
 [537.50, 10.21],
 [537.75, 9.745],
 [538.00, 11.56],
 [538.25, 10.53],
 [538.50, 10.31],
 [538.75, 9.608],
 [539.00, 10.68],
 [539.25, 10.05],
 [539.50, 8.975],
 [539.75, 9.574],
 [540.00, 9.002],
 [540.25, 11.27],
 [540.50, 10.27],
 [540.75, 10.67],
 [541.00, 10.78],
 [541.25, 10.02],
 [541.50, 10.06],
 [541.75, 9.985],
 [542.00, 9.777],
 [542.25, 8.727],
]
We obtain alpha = 0.11 nm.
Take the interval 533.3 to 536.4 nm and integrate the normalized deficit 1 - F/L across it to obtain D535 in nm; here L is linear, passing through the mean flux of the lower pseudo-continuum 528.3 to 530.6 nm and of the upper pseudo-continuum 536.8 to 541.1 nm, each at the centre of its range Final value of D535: -0.208 nm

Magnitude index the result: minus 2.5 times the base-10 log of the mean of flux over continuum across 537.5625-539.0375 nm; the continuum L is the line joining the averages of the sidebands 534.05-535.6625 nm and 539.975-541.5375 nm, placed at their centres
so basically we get 0.04 mag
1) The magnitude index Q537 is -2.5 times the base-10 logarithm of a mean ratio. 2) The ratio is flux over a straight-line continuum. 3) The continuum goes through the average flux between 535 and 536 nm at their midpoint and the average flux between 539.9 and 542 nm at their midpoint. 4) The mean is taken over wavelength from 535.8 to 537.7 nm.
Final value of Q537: 0.04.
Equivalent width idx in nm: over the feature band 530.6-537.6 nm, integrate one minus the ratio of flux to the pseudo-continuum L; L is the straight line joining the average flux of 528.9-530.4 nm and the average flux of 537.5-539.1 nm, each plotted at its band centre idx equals -0.33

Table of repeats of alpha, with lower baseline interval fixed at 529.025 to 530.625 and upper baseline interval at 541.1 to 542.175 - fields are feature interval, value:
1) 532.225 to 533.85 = 0.034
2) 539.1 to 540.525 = 0.013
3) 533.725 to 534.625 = -0.041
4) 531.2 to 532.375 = -0.010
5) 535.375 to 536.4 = -0.174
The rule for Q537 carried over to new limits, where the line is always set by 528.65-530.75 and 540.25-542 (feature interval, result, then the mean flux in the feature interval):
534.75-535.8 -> -0.15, 11.7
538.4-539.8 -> 0.05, 9.87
